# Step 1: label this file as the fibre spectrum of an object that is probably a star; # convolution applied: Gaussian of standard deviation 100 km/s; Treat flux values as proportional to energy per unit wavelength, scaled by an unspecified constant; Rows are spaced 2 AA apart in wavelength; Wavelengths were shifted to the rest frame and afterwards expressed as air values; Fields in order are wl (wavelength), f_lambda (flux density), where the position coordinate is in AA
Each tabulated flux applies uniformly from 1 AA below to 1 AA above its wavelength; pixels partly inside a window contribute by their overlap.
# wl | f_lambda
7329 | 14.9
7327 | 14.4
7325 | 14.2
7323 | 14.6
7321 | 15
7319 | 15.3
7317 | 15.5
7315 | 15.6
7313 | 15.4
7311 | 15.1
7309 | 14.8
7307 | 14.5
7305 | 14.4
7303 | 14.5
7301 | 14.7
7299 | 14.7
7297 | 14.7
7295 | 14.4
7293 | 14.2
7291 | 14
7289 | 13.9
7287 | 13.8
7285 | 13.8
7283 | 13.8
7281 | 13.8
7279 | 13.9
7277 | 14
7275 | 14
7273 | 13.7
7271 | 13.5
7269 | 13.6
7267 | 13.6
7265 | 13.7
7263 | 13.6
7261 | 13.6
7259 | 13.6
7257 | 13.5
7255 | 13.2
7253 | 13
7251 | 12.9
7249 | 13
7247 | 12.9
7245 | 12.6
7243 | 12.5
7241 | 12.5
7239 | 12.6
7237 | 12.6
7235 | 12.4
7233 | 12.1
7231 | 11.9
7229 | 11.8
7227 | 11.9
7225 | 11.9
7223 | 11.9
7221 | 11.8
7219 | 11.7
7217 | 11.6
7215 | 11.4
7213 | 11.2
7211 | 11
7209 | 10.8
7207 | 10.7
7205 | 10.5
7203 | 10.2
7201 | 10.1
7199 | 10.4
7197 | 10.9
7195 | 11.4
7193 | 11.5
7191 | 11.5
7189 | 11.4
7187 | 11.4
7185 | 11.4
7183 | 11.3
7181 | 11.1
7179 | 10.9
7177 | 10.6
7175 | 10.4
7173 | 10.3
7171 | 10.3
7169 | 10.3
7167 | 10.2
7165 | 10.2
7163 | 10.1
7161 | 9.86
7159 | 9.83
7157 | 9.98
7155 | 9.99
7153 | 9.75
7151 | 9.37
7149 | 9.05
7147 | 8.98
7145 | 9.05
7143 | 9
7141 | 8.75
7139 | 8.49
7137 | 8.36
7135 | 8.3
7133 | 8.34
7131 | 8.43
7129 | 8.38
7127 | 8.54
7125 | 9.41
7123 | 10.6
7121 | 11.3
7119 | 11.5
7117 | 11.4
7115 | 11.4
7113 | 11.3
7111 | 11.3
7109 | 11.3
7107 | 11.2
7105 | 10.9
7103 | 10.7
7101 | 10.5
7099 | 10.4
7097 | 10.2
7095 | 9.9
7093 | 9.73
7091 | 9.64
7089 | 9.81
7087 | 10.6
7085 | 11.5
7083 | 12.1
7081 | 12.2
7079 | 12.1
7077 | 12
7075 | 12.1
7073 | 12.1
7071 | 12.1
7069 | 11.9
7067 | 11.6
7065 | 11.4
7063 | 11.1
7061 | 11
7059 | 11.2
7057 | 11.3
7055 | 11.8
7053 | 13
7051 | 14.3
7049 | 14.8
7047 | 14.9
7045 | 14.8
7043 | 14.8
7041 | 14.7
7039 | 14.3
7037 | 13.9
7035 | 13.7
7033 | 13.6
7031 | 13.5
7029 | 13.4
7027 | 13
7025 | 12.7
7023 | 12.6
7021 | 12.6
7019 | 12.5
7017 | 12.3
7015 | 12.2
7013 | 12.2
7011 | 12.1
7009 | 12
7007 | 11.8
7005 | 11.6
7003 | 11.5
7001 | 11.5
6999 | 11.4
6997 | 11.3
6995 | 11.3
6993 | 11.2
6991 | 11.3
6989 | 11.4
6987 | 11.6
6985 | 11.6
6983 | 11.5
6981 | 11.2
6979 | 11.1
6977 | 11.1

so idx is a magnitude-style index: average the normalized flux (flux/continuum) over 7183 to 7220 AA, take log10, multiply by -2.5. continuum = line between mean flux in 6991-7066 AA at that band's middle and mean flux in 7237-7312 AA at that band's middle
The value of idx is 0.21 mag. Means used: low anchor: 12.6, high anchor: 13.7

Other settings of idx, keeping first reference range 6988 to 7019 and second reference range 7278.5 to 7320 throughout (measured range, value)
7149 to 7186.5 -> 0.274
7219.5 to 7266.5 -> 0.107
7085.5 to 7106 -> 0.220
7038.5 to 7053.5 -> -0.196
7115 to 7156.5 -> 0.348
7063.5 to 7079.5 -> 0.042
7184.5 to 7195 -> 0.178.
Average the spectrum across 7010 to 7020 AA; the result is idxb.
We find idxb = 12.3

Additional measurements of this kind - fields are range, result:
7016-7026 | 12.5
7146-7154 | 9.29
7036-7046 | 14.5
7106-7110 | 11.2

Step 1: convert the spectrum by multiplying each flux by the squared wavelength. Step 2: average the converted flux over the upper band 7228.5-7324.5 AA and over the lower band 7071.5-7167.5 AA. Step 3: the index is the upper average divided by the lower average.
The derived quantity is 1.41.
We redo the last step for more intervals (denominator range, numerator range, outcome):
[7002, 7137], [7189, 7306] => 1.14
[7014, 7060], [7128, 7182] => 0.74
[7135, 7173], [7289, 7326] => 1.61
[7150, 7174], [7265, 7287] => 1.42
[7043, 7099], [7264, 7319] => 1.28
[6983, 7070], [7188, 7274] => 1.03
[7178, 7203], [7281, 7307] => 1.32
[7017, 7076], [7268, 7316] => 1.19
